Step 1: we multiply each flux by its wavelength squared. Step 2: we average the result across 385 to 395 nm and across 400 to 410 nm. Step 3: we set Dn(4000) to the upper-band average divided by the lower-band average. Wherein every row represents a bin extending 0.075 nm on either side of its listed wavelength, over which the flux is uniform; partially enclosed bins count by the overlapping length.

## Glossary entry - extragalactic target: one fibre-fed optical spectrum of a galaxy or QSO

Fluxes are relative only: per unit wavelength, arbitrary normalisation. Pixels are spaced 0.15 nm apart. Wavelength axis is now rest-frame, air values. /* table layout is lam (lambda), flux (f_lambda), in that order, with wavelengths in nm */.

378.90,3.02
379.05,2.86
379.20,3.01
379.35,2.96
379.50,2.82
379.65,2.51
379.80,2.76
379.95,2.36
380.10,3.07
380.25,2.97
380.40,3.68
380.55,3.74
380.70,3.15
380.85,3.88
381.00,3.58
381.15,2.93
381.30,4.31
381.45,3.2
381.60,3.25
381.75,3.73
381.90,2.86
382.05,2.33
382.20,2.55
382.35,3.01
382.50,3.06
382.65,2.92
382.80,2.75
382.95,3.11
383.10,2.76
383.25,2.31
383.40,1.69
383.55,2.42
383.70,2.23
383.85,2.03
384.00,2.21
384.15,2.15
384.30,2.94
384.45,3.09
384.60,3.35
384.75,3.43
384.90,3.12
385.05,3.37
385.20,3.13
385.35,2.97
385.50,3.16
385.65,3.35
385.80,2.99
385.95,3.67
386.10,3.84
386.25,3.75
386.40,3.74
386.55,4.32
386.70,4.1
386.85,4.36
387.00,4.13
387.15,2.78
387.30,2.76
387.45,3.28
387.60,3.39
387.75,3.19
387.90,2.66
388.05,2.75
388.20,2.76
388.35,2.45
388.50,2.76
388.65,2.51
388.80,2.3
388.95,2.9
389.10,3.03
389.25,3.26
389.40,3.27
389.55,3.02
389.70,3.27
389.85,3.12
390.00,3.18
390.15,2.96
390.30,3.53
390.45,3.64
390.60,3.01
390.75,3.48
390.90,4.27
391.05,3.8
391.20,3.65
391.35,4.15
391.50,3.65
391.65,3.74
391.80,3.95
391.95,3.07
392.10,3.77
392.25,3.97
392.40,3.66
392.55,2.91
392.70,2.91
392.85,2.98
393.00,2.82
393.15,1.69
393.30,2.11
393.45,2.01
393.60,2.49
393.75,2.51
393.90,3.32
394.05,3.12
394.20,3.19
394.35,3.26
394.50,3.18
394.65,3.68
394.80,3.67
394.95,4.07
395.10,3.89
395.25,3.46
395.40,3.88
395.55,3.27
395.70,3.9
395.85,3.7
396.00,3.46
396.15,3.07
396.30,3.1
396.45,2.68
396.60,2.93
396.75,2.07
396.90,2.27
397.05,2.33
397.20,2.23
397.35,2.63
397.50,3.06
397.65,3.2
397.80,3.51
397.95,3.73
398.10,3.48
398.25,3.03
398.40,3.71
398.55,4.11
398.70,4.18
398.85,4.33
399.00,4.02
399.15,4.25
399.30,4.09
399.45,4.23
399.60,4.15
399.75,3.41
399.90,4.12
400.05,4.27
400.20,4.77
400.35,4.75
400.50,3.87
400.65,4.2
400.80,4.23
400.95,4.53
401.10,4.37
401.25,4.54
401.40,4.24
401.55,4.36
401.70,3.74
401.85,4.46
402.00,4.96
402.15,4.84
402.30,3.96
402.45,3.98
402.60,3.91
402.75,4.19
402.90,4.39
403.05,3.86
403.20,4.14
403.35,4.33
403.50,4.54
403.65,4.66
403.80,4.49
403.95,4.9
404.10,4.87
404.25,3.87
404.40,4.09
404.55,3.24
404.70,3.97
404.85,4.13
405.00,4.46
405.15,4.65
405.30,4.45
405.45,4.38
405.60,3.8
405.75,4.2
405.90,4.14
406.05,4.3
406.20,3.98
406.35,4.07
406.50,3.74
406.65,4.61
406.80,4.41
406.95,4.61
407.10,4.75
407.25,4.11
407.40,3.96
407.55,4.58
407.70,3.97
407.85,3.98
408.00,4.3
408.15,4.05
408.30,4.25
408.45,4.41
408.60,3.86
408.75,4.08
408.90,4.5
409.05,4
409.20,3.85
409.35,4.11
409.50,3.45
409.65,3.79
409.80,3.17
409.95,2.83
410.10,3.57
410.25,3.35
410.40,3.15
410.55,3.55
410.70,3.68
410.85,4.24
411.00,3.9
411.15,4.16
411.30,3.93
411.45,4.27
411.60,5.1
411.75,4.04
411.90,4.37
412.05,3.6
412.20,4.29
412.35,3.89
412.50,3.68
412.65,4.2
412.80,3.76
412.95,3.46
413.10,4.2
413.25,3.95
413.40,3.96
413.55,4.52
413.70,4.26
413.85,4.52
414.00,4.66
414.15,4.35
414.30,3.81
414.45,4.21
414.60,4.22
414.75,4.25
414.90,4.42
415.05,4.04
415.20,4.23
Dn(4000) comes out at 1.40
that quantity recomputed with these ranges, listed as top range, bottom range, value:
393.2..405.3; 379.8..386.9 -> 1.31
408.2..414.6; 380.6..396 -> 1.40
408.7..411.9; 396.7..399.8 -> 1.19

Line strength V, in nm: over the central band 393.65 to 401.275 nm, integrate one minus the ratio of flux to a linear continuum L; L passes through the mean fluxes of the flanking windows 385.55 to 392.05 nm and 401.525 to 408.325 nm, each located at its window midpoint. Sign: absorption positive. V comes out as 0.52 nm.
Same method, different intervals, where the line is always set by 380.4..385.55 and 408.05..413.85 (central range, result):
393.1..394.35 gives 0.27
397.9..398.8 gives -0.06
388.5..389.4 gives 0.10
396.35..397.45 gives 0.31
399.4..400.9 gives -0.27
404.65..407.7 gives -0.39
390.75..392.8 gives -0.23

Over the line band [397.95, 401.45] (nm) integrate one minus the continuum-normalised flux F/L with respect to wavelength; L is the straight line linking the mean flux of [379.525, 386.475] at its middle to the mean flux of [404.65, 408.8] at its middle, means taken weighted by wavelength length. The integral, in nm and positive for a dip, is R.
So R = -0.22 nm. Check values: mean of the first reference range 3.03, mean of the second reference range 4.22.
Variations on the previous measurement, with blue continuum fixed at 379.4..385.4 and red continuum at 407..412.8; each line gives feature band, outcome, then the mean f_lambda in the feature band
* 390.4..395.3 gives 0.042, 3.3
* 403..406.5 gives -0.420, 4.23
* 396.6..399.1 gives 0.201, 3.24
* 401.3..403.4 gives -0.315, 4.24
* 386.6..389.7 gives 0.057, 3.1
